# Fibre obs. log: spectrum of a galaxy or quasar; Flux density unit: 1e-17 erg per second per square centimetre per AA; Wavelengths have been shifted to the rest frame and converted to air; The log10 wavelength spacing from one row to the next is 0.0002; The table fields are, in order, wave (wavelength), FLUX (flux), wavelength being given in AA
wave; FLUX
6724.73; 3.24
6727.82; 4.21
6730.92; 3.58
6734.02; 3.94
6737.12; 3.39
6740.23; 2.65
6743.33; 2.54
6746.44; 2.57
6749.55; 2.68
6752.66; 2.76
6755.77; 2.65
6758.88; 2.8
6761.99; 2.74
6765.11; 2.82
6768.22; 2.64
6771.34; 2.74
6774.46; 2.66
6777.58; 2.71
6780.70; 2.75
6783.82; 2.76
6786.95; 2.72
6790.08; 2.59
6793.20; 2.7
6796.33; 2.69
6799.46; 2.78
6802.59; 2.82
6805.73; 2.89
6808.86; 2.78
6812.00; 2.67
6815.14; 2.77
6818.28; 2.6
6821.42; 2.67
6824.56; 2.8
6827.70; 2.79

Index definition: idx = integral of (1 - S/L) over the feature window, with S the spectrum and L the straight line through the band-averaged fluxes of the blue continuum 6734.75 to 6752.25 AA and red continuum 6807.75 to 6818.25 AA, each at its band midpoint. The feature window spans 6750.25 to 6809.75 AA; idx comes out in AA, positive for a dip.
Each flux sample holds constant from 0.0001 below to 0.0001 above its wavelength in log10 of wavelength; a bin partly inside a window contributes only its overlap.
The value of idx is 0.6 AA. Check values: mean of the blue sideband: 2.82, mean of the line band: 2.74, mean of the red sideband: 2.72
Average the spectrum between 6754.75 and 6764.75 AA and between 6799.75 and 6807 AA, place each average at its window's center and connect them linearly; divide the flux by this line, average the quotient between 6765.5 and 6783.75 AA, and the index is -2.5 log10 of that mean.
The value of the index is 0.02 mag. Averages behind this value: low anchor 2.75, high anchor 2.84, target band 2.71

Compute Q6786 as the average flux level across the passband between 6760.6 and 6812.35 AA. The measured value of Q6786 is 2.73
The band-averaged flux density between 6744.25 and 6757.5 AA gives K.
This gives 2.66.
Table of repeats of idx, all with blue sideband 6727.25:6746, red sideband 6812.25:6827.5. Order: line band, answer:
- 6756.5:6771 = 1.7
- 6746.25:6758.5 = 1.9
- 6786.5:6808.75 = 0.9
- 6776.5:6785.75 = 0.8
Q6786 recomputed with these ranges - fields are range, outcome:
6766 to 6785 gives 2.71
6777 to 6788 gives 2.74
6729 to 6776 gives 2.89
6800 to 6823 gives 2.74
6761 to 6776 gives 2.72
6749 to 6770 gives 2.73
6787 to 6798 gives 2.67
